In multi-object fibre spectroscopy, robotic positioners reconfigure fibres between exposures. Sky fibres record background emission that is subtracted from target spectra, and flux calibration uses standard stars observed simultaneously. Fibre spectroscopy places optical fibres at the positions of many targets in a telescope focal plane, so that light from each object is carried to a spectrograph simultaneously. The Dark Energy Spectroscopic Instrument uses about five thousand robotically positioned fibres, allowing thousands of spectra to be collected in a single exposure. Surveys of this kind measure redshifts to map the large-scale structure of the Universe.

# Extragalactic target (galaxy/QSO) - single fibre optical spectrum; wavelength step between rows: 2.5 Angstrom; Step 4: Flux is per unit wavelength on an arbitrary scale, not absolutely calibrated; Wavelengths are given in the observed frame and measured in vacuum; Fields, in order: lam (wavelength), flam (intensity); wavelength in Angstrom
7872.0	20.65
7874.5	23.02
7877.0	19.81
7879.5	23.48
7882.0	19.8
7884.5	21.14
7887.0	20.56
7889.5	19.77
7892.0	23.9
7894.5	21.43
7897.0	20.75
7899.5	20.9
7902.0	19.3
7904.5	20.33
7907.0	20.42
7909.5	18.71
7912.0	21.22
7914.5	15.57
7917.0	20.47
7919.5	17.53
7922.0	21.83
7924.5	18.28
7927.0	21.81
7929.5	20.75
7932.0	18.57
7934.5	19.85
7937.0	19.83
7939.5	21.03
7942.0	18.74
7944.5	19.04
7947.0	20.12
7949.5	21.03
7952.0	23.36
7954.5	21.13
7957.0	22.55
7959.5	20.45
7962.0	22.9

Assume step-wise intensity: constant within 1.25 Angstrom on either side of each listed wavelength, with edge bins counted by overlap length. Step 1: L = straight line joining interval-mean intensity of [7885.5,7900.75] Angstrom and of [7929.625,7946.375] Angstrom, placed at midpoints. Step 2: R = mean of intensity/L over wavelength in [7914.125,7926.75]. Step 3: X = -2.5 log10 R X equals 0.06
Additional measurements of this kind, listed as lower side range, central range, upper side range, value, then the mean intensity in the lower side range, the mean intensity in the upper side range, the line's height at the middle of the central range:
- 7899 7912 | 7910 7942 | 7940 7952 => 0.02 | 20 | 20.2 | 20.1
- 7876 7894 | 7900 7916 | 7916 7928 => 0.06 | 21.2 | 19.9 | 20.4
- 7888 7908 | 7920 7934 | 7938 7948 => 0.00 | 20.9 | 19.7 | 20.1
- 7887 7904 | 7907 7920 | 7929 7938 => 0.08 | 20.9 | 19.7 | 20.3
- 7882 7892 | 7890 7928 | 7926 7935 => 0.02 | 20.8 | 20.2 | 20.5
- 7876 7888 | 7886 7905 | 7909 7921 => -0.04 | 21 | 18.8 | 20.1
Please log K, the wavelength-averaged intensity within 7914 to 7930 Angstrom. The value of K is 19.6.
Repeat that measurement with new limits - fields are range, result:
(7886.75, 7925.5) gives 20.1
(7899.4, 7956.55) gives 20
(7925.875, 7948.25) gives 20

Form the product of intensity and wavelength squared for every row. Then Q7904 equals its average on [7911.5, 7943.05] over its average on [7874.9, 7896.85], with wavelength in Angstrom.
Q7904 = 0.93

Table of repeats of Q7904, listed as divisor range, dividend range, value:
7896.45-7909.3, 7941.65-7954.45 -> 1.03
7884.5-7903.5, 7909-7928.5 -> 0.94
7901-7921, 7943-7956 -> 1.10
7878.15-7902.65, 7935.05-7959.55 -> 0.99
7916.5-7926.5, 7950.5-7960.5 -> 1.12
